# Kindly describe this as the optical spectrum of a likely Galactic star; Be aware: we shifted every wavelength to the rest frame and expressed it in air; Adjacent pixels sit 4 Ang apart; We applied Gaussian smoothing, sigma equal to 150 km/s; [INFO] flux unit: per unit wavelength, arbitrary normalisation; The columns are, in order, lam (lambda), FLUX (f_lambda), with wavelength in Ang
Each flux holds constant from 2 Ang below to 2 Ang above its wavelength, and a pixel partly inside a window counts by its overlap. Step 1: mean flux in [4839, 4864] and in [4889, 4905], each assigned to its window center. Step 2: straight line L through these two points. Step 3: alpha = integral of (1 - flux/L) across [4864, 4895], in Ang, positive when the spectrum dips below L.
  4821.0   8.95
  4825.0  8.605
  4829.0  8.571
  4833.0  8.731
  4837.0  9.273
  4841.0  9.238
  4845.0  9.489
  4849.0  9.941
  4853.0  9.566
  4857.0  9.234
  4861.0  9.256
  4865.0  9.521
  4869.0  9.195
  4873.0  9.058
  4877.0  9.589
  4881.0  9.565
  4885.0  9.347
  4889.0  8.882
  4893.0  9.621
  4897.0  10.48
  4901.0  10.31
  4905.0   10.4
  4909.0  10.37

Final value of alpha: 1.4 Ang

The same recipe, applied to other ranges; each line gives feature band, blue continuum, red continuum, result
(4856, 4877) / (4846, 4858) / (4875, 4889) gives 0.5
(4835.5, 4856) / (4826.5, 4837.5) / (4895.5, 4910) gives -0.9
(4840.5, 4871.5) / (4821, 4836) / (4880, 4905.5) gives -0.9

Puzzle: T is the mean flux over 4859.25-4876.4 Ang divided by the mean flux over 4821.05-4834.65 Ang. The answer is 1.1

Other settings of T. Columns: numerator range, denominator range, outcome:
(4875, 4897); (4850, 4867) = 1.01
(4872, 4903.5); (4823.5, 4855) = 1.05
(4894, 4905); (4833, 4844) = 1.12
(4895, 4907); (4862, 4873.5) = 1.12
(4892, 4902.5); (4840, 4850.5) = 1.06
